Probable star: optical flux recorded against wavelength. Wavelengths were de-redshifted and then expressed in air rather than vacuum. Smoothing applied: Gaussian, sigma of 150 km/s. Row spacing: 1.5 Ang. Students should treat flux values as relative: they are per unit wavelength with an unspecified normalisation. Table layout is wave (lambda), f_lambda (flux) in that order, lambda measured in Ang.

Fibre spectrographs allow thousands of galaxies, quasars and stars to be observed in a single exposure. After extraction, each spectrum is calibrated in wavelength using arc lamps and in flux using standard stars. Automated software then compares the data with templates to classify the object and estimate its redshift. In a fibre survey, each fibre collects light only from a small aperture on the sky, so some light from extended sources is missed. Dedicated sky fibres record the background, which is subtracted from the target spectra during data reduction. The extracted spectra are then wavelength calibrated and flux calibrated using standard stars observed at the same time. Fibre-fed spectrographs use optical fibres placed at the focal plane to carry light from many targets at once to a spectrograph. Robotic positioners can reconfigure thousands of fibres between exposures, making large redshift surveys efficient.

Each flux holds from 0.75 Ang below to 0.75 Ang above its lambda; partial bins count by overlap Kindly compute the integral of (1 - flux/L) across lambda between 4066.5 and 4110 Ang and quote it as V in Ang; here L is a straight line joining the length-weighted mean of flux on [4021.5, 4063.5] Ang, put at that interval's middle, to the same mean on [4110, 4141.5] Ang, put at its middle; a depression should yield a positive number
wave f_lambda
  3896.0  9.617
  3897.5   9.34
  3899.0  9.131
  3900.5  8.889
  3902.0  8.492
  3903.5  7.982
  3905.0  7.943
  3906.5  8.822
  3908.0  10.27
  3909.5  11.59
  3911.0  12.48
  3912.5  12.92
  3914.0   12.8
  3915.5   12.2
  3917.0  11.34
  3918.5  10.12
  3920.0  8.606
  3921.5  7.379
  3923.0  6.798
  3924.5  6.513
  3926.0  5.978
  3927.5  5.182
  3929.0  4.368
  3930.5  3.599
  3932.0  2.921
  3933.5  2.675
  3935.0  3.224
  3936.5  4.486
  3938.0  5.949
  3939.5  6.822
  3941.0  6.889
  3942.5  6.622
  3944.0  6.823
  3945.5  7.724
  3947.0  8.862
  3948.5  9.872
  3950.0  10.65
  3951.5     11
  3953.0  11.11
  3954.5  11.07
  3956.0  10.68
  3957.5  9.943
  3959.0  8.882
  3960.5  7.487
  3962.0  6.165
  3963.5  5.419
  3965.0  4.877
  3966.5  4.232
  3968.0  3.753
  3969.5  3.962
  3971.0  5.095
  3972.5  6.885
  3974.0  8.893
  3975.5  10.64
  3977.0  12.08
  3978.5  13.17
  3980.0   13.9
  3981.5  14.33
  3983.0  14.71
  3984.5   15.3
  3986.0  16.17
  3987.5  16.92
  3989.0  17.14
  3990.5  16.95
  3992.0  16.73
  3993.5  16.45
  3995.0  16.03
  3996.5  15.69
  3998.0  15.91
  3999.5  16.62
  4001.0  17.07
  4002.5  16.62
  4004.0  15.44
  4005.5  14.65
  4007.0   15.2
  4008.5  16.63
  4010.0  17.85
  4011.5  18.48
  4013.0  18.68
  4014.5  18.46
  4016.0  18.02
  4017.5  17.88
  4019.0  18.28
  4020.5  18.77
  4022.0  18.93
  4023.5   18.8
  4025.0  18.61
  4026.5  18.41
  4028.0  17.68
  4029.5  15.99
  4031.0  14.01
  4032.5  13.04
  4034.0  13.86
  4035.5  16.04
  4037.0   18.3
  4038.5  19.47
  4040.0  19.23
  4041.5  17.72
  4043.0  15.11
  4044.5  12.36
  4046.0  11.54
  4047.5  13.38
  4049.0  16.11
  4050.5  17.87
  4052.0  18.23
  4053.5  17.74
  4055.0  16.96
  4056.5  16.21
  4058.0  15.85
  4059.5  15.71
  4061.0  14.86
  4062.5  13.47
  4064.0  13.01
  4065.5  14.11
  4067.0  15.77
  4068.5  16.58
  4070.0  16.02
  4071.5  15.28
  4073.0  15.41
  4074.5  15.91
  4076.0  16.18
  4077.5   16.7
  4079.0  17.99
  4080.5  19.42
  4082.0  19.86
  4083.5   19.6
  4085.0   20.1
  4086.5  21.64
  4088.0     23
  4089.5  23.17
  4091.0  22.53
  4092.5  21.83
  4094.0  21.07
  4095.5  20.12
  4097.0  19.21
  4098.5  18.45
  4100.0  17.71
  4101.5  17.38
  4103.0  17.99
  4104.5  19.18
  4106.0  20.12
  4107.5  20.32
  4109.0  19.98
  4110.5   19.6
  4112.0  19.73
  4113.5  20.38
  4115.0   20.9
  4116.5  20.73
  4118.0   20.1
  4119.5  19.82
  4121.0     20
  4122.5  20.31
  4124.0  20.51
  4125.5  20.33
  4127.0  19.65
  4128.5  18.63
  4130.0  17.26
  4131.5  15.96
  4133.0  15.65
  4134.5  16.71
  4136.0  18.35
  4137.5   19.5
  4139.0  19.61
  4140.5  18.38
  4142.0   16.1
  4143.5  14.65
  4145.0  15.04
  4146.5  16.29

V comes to -2.7 Ang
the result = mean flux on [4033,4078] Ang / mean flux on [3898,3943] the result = 2.0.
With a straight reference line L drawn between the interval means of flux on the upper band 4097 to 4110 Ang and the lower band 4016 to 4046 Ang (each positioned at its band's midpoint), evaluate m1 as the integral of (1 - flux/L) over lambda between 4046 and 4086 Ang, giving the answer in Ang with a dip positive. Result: 3.3 Ang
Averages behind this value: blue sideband 16.9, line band 16.4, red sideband 18.9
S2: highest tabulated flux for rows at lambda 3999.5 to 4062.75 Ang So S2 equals 19.47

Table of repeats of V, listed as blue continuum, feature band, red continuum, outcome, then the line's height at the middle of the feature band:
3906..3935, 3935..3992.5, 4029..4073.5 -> 5.9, 10.6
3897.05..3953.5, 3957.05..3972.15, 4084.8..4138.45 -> 6.5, 10.5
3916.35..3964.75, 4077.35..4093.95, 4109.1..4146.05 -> -4.7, 16.1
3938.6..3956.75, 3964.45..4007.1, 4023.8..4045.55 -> -1.6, 12.2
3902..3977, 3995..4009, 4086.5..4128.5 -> -4.0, 12.4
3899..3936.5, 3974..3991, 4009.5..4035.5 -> -0.7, 13.8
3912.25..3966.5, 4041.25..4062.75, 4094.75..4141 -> -1.0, 14.9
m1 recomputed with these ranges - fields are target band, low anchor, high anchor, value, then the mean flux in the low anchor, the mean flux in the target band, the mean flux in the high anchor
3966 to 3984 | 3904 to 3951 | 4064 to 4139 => 2.50 Ang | 7.84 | 9.46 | 18.9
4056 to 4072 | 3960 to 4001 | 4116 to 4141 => 0.66 Ang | 11.8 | 15.2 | 18.9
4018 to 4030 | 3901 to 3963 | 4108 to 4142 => -4.34 Ang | 8.17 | 18.2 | 19.1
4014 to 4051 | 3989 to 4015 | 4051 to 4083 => -0.45 Ang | 16.7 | 16.7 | 16.3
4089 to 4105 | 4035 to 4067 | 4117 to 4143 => -2.18 Ang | 15.9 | 19.8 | 18.6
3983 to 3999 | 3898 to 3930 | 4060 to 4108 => -3.75 Ang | 9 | 16.3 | 18.2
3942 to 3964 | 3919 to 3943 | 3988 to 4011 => 0.04 Ang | 5.54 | 8.88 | 16.4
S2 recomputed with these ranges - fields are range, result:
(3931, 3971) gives 11.11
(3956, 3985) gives 15.3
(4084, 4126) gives 23.17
